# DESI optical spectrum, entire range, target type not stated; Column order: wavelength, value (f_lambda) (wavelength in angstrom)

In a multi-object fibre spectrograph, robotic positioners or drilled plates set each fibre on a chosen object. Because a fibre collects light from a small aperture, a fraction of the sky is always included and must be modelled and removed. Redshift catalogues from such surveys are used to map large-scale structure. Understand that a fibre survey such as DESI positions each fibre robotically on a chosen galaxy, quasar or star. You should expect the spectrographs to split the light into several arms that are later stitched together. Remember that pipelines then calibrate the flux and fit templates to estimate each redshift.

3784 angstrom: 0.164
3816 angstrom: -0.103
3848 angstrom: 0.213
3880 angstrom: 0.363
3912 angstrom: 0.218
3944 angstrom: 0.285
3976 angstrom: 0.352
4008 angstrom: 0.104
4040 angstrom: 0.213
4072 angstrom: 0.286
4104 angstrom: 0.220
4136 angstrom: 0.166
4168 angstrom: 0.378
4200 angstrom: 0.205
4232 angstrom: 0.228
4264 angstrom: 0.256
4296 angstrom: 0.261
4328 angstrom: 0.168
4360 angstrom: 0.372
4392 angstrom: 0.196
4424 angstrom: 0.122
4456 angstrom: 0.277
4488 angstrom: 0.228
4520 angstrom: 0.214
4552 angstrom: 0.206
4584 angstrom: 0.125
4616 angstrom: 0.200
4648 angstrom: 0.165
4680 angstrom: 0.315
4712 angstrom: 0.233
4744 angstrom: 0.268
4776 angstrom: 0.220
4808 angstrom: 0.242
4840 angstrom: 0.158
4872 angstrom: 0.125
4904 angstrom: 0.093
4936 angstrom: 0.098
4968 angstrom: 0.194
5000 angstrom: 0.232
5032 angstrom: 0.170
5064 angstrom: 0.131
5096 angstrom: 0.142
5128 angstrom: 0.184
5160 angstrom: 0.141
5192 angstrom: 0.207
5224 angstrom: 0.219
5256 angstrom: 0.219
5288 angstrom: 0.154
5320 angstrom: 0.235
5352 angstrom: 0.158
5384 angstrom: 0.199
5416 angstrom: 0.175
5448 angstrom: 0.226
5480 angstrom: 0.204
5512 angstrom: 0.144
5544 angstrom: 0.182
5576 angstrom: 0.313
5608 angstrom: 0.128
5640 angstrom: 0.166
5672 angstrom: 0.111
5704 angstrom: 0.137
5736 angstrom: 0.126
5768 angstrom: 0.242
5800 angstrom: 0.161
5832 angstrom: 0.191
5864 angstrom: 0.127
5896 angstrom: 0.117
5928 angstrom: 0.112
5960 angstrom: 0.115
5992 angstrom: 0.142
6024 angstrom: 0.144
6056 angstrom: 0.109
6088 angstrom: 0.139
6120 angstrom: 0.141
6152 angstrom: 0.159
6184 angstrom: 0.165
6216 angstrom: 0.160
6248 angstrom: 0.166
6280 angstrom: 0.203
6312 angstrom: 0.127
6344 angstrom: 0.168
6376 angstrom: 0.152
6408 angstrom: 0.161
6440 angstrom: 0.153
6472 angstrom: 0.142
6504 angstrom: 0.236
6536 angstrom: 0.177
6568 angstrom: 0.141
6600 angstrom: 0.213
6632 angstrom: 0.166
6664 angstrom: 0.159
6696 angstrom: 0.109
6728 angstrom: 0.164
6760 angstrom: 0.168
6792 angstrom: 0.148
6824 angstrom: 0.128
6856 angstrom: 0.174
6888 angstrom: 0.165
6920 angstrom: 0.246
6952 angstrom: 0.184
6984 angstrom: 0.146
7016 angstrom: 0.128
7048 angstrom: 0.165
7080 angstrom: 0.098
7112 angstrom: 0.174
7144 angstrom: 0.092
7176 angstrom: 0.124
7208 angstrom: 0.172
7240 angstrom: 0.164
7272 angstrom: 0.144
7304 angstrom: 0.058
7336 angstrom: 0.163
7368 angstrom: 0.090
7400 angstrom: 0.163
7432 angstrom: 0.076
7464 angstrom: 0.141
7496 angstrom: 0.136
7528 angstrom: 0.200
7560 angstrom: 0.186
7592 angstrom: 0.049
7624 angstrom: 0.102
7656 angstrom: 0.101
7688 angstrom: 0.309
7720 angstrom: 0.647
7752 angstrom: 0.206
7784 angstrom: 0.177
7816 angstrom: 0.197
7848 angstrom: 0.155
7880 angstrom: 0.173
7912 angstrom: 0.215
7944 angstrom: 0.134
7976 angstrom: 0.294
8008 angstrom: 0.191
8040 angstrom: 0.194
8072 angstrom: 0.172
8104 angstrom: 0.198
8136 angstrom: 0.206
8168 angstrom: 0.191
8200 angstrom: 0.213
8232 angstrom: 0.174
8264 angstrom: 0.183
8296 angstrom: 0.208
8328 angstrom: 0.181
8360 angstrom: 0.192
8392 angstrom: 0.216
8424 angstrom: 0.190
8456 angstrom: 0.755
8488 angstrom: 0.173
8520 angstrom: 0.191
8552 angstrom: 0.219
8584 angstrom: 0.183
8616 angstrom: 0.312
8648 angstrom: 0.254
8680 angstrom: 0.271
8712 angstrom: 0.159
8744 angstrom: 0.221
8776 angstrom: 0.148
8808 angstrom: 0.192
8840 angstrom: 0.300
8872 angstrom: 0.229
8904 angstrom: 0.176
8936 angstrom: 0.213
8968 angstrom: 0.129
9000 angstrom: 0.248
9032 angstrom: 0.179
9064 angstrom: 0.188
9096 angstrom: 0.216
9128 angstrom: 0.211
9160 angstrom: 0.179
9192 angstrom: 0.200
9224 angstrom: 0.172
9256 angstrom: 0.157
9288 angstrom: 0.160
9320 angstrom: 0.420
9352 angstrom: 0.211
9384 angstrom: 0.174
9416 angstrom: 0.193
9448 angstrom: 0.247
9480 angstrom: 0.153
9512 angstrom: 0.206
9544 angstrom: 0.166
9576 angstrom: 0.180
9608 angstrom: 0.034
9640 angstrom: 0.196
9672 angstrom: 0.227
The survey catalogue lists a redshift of 1.072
